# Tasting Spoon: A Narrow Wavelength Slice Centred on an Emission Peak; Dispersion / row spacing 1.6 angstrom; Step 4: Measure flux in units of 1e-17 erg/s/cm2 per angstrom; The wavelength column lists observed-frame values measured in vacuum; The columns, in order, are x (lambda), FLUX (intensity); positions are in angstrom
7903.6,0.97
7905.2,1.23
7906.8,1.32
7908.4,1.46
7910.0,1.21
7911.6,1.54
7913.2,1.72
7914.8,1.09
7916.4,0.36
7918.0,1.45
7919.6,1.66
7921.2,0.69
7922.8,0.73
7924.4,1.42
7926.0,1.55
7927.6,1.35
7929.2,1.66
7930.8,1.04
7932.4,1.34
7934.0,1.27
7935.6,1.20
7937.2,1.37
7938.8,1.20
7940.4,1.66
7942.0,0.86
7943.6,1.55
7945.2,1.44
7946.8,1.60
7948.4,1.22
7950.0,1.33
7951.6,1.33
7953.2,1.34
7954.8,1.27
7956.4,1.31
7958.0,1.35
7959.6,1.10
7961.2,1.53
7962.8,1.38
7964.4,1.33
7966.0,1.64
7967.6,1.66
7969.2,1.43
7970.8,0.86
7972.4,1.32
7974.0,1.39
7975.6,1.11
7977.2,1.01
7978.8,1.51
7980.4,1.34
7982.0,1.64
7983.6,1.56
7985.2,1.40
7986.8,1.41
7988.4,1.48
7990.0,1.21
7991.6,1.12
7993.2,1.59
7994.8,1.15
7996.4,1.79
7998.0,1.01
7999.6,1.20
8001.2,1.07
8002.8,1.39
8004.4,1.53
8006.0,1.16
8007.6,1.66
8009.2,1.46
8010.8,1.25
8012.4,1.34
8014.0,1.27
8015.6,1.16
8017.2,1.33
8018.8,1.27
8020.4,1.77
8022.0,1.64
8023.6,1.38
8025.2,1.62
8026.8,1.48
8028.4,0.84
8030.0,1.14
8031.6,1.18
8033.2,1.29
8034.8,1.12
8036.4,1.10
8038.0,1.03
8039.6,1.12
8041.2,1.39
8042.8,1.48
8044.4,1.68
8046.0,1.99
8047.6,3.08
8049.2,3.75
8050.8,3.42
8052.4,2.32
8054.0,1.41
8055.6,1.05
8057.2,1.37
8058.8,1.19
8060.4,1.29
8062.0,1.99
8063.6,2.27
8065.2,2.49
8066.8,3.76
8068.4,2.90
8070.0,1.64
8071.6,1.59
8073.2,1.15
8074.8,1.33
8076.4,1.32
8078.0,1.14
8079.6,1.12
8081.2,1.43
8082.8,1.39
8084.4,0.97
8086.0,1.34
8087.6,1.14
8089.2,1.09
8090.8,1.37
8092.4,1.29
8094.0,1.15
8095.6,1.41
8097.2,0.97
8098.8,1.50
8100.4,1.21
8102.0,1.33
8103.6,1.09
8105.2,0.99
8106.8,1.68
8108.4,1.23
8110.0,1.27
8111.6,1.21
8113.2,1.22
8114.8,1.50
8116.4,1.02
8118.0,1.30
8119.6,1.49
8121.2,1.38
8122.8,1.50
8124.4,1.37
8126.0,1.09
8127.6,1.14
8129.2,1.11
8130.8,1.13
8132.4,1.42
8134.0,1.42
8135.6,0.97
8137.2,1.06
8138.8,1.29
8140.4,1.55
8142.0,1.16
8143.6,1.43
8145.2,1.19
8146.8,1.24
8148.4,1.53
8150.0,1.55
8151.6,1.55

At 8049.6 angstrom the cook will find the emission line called [S II] 6716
